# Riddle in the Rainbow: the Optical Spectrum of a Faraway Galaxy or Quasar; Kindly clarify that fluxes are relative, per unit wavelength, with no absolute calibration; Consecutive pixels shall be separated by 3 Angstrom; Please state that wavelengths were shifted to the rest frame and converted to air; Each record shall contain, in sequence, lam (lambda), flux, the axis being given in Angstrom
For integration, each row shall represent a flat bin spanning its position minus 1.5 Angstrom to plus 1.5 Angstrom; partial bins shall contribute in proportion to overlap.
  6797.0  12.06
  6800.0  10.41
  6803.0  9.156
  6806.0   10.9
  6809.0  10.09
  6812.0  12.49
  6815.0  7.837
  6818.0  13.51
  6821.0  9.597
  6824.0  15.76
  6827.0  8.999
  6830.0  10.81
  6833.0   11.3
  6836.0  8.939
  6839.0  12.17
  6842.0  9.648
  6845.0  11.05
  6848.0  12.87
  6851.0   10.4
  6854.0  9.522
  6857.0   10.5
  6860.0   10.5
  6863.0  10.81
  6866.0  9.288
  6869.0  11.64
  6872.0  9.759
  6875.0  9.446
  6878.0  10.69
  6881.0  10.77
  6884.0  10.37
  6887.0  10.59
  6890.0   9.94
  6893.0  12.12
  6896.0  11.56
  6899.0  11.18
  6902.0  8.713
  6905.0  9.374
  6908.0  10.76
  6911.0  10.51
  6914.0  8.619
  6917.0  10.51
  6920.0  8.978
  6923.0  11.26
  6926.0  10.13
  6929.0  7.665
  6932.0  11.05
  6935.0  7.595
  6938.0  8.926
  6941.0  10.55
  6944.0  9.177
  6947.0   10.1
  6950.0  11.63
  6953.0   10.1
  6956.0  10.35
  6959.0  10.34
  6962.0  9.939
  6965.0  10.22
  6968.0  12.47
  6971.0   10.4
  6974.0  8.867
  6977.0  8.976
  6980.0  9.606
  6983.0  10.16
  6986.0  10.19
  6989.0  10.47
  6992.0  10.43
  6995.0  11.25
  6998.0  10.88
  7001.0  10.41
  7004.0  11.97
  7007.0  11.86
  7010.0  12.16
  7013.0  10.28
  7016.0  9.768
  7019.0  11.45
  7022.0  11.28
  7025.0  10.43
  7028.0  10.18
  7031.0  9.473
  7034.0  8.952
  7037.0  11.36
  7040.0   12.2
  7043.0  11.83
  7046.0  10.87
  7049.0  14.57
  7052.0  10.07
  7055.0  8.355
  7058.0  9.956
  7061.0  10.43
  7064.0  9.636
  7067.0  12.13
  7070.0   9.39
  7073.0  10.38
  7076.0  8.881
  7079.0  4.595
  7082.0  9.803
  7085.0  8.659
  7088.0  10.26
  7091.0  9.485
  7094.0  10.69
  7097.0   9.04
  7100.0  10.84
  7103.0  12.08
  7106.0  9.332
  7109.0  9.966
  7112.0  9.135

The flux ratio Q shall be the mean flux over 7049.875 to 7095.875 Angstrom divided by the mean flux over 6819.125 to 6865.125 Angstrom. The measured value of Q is 0.88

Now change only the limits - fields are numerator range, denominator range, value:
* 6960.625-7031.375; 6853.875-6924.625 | 1.02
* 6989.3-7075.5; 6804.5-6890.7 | 1.01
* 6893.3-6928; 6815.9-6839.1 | 0.90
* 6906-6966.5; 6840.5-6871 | 0.93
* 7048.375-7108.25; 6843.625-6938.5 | 0.96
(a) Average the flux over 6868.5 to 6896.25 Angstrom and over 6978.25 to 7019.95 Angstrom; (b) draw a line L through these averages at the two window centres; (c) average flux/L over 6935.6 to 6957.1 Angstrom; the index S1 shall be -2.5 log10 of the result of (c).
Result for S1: 0.07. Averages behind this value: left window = 10.6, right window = 10.8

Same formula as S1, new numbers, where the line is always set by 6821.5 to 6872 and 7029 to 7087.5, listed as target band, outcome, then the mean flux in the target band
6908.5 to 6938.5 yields 0.11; 9.59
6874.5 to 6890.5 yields 0.03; 10.4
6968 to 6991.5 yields 0.04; 10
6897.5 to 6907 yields 0.09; 9.81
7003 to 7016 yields -0.11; 11.3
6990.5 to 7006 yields -0.07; 11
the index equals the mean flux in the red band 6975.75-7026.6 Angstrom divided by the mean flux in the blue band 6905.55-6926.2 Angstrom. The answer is 1.1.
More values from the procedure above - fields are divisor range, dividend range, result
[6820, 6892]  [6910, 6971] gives 0.94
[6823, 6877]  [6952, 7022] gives 0.99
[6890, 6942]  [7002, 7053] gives 1.11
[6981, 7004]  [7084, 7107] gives 0.95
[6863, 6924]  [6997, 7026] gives 1.07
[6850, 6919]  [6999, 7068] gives 1.05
